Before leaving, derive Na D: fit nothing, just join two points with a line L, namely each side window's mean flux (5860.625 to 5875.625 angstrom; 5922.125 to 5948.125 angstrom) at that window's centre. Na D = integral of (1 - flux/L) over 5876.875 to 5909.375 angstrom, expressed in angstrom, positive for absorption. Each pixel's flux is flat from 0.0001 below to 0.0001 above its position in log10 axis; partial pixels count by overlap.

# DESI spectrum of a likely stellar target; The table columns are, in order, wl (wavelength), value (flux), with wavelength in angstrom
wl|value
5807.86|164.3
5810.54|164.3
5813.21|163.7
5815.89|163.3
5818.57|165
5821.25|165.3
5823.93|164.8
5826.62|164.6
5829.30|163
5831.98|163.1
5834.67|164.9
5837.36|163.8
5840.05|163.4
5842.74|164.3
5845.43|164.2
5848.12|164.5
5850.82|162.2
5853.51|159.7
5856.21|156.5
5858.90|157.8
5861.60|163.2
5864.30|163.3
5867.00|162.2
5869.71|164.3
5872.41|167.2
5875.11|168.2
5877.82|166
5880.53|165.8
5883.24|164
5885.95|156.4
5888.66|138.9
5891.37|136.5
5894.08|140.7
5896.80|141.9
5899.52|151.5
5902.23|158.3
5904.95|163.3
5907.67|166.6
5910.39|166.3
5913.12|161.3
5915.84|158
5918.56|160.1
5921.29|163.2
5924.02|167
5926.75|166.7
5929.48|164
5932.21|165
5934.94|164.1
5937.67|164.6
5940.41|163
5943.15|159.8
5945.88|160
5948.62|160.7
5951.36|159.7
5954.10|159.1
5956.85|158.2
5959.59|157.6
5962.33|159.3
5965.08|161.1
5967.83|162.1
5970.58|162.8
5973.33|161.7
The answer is 2.0 angstrom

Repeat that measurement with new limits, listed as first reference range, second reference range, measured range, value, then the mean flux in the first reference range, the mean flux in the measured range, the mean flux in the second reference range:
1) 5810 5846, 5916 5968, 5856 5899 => 1.6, 164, 157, 162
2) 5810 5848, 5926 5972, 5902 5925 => -0.1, 164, 163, 162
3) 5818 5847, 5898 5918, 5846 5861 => 0.2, 164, 161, 161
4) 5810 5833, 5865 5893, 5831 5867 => -0.2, 164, 162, 159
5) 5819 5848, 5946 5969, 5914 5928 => -0.2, 164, 163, 160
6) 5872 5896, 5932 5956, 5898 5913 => -0.3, 155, 161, 162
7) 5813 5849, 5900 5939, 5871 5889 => 0.2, 164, 162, 163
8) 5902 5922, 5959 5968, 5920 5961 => -0.3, 162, 162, 160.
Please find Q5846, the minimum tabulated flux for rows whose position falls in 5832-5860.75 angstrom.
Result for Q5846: 156.5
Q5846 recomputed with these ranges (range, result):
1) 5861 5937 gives 136.5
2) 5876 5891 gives 138.9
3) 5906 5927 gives 158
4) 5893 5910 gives 140.7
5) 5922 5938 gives 164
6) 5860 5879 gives 162.2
